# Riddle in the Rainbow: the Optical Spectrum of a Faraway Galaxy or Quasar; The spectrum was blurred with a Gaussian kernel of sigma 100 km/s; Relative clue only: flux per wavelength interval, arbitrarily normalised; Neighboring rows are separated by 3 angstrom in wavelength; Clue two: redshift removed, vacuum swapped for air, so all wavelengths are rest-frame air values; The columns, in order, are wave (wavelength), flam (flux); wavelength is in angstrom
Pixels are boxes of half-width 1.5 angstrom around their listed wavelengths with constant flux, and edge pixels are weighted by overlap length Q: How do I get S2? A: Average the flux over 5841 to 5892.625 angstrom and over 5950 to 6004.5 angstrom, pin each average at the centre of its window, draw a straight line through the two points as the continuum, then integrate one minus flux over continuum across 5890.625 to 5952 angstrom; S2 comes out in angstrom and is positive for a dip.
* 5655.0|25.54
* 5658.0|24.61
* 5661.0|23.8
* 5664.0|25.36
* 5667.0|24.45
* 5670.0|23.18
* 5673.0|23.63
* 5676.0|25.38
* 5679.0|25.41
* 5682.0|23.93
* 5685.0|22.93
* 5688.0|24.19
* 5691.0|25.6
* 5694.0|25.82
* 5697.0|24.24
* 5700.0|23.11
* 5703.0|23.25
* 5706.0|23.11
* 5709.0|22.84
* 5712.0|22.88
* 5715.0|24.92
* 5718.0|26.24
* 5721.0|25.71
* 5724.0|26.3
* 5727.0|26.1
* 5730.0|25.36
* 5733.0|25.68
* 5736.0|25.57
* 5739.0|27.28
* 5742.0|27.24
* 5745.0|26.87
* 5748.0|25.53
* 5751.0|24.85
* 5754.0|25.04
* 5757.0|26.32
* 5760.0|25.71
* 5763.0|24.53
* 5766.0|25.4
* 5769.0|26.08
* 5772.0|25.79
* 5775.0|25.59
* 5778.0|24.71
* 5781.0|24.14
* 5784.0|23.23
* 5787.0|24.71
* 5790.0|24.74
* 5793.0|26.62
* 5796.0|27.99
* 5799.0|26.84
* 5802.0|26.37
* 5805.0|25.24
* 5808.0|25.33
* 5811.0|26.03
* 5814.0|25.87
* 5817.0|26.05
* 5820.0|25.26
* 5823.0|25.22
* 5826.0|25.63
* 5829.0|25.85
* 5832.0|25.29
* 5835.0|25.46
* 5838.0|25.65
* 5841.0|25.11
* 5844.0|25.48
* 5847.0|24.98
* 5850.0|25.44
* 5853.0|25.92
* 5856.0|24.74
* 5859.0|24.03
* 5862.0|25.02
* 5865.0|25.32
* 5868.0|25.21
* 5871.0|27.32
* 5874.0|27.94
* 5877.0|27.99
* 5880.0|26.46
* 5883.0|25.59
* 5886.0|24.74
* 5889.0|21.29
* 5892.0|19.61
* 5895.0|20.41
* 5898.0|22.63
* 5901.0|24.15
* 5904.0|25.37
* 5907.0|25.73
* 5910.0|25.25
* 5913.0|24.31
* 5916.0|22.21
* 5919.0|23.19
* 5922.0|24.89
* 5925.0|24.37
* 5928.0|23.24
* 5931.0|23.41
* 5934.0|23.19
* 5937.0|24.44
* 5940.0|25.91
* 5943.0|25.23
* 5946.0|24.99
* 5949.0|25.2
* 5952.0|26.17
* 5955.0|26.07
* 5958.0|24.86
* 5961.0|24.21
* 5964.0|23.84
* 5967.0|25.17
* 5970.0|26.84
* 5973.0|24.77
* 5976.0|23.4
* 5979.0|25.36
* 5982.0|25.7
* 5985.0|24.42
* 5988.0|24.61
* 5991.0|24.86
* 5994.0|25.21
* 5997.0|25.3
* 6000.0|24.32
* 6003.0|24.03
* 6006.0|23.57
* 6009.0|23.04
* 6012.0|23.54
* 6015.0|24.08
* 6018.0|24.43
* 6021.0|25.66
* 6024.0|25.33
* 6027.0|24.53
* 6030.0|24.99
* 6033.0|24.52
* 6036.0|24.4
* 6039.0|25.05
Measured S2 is 2.8 angstrom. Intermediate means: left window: 25.2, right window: 25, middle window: 24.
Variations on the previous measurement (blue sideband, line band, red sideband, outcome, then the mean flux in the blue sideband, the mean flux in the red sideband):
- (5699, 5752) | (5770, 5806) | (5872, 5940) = -0.98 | 25.2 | 24.2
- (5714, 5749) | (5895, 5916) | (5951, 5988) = 1.00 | 26.1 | 25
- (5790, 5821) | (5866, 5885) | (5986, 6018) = -0.90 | 26.1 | 24.3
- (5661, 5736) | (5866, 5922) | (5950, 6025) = 0.59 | 24.6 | 24.8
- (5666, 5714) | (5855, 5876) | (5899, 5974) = -1.08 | 24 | 24.7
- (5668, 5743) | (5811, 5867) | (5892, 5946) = -2.63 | 24.8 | 23.9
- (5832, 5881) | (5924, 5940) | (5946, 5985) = 0.87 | 25.7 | 25.1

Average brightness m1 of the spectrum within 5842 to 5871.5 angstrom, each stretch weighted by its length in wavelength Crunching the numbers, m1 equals 25.3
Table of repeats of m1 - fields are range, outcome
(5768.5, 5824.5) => 25.6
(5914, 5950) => 24.2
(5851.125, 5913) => 24.7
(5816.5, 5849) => 25.4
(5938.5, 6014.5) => 24.8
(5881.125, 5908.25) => 23.3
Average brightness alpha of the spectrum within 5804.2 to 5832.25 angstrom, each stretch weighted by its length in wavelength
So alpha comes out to 25.6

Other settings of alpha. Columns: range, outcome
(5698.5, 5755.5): 25.2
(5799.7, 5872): 25.5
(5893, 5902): 22.1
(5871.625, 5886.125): 26.8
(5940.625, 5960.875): 25.4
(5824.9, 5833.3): 25.6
